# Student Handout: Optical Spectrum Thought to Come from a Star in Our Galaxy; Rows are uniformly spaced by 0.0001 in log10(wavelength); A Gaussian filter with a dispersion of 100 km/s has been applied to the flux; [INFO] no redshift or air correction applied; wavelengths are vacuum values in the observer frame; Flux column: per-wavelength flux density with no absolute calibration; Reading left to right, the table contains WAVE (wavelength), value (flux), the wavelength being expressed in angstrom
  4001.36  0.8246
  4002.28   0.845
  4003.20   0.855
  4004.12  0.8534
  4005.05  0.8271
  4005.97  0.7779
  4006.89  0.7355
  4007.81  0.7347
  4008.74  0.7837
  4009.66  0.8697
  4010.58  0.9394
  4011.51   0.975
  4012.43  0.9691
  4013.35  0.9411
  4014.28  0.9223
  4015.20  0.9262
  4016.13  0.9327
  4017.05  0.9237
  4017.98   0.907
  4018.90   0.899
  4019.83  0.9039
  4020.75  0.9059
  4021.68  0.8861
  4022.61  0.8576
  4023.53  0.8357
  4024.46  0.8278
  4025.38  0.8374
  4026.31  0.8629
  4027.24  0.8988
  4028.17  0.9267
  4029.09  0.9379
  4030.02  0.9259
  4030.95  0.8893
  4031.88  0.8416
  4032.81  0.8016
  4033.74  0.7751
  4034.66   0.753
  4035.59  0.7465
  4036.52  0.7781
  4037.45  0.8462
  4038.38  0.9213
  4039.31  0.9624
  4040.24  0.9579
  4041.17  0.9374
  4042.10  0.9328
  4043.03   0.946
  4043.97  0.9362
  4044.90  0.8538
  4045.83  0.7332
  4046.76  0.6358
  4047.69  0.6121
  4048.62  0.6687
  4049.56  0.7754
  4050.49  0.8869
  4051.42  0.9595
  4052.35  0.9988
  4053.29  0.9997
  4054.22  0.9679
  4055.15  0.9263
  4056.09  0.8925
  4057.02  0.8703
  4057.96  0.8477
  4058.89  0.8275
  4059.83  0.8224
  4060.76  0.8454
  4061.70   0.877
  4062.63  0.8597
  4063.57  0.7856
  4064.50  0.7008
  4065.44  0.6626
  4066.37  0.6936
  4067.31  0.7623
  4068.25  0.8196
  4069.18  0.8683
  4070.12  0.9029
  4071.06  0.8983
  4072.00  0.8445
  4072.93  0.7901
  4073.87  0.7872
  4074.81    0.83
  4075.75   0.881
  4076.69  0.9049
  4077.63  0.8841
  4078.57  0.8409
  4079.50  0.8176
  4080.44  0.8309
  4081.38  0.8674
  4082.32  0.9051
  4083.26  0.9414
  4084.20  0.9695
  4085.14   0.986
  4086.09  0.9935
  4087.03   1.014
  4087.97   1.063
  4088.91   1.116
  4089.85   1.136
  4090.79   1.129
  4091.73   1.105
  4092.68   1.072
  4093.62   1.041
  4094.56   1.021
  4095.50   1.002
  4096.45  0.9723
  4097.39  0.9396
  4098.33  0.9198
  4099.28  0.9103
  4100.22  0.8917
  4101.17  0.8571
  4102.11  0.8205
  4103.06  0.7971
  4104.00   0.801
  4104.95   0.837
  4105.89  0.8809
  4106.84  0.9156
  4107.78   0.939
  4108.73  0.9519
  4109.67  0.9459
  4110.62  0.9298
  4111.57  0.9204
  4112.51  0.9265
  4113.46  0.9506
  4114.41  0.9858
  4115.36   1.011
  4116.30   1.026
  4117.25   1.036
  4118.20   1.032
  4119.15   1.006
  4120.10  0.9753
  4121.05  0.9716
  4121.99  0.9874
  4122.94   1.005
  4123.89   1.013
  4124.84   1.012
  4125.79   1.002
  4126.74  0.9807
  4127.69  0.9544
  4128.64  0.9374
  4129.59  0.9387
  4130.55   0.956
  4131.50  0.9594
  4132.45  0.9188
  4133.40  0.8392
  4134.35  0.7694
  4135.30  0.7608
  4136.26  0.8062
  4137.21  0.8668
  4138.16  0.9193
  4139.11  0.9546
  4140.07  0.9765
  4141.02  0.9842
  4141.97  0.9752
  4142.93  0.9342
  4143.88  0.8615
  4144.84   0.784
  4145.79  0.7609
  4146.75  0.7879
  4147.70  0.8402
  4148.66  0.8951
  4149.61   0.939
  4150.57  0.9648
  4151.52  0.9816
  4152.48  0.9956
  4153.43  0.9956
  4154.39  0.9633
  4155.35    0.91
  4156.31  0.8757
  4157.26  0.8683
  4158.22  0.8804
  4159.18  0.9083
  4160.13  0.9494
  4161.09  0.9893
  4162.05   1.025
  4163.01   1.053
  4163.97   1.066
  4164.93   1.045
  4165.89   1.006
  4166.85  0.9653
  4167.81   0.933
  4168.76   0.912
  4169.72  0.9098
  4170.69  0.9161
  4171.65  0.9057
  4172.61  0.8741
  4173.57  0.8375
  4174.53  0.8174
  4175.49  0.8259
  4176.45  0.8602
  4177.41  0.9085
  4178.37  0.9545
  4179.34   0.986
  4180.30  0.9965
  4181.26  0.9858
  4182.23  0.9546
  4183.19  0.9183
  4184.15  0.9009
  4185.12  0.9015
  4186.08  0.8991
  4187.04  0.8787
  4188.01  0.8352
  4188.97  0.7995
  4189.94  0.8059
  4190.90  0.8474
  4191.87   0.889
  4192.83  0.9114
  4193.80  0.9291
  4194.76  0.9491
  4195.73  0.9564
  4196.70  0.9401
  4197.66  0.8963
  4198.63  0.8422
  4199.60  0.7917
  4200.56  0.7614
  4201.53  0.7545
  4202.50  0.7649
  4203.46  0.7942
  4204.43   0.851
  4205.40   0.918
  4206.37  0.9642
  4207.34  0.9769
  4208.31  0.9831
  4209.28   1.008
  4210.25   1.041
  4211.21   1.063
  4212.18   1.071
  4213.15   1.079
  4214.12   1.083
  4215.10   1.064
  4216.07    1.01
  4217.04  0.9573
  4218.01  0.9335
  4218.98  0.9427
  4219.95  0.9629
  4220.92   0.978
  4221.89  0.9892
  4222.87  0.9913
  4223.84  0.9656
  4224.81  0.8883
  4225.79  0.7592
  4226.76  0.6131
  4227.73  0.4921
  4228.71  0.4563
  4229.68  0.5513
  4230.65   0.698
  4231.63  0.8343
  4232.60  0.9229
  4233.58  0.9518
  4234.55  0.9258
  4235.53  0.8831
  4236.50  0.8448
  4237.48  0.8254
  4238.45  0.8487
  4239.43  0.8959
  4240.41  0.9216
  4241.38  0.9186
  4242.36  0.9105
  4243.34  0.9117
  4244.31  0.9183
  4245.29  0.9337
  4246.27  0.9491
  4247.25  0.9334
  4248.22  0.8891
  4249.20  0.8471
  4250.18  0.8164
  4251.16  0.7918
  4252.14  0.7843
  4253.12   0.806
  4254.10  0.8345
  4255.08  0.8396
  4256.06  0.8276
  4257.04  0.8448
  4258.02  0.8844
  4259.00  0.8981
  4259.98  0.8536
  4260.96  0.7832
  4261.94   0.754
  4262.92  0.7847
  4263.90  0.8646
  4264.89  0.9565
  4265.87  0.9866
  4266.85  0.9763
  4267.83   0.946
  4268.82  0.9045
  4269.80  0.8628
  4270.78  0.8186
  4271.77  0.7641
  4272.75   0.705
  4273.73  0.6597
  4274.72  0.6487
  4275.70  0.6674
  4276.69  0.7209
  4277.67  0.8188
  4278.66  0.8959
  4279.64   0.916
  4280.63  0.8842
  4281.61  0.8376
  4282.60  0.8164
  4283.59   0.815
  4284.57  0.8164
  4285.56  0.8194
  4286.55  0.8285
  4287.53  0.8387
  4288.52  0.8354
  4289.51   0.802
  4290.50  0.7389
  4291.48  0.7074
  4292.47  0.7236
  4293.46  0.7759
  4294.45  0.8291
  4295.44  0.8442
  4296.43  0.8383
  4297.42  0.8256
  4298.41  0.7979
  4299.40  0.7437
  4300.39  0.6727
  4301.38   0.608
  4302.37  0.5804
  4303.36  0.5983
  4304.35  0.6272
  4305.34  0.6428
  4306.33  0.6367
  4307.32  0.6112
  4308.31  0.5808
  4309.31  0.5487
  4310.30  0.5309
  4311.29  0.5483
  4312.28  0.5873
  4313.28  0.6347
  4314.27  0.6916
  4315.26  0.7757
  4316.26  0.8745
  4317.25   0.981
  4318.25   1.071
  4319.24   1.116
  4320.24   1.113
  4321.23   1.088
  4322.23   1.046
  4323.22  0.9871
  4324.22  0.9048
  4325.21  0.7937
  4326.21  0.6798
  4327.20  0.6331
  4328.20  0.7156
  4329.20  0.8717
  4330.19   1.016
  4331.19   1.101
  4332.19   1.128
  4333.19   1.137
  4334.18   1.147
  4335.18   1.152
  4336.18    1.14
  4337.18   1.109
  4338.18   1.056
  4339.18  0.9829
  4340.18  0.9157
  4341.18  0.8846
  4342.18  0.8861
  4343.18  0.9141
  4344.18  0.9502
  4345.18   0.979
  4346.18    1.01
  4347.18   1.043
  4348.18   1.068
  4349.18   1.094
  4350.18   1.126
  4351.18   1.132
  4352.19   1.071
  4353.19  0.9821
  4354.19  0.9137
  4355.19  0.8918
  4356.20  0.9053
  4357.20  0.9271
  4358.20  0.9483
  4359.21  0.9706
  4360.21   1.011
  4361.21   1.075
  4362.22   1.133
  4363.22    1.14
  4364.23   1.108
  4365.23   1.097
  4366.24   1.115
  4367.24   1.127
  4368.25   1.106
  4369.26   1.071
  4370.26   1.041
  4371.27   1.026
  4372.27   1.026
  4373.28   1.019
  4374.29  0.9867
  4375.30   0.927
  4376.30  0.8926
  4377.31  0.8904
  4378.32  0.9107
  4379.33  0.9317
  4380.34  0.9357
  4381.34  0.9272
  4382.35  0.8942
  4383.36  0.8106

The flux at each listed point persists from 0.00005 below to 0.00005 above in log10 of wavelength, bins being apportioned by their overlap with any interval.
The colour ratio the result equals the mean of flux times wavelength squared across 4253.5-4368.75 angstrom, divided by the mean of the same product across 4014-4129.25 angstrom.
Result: 1.09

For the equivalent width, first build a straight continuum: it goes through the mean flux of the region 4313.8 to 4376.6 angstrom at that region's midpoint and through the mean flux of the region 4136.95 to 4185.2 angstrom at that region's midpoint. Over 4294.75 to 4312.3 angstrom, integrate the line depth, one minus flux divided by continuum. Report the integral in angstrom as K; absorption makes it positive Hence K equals 5.74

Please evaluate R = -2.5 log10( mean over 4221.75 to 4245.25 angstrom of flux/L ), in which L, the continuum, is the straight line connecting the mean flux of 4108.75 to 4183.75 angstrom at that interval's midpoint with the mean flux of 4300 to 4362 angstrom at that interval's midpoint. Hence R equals 0.11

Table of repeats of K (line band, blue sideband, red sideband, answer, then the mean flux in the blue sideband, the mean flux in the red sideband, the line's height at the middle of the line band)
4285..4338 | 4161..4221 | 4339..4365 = 8.65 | 0.929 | 1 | 0.985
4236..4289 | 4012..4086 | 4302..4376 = 4.05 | 0.862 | 0.934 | 0.915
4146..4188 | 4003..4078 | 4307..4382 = -1.47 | 0.855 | 0.954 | 0.896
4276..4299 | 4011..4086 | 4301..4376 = 2.65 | 0.864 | 0.93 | 0.918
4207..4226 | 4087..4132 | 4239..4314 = -3.00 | 0.97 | 0.791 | 0.855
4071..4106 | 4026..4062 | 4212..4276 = -2.81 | 0.861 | 0.86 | 0.861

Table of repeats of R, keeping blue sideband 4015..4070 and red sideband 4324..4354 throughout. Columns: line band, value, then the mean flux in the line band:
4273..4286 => 0.21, 0.792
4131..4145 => 0.01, 0.89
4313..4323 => 0.03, 0.947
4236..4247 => 0.05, 0.899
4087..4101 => -0.16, 1.02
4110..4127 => -0.11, 0.987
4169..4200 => 0.03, 0.895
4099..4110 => 0.00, 0.878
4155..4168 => -0.06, 0.963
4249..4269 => 0.12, 0.856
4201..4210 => 0.04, 0.893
